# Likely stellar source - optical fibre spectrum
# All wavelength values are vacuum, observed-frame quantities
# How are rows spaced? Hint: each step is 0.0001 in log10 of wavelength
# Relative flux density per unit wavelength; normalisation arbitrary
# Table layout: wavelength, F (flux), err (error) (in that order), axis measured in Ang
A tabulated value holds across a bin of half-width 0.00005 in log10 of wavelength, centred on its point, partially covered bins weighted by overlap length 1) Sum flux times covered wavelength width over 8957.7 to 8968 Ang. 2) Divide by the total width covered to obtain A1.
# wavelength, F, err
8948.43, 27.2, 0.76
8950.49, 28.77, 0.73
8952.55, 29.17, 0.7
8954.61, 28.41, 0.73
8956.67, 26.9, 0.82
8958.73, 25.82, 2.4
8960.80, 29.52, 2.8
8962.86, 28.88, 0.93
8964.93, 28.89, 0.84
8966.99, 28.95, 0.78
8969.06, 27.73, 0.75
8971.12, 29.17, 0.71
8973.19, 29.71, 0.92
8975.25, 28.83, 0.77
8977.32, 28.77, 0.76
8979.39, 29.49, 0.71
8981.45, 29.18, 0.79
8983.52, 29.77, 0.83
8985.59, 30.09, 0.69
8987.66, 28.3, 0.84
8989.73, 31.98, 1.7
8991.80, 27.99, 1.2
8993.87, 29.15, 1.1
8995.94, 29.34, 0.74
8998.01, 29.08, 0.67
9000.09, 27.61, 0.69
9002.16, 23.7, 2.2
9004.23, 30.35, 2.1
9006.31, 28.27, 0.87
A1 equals 28.4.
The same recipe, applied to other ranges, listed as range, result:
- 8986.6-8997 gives 29.4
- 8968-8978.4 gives 28.8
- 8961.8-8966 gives 28.9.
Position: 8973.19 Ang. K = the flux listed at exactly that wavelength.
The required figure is 29.71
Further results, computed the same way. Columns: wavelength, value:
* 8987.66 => 28.3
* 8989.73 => 31.98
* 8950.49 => 28.77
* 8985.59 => 30.09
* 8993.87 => 29.15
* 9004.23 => 30.35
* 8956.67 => 26.9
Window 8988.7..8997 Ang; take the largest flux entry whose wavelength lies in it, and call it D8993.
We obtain 31.98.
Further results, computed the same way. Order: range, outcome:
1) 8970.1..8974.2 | 29.71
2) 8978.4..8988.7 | 30.09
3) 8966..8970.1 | 28.95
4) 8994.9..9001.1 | 29.34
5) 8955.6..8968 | 29.52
